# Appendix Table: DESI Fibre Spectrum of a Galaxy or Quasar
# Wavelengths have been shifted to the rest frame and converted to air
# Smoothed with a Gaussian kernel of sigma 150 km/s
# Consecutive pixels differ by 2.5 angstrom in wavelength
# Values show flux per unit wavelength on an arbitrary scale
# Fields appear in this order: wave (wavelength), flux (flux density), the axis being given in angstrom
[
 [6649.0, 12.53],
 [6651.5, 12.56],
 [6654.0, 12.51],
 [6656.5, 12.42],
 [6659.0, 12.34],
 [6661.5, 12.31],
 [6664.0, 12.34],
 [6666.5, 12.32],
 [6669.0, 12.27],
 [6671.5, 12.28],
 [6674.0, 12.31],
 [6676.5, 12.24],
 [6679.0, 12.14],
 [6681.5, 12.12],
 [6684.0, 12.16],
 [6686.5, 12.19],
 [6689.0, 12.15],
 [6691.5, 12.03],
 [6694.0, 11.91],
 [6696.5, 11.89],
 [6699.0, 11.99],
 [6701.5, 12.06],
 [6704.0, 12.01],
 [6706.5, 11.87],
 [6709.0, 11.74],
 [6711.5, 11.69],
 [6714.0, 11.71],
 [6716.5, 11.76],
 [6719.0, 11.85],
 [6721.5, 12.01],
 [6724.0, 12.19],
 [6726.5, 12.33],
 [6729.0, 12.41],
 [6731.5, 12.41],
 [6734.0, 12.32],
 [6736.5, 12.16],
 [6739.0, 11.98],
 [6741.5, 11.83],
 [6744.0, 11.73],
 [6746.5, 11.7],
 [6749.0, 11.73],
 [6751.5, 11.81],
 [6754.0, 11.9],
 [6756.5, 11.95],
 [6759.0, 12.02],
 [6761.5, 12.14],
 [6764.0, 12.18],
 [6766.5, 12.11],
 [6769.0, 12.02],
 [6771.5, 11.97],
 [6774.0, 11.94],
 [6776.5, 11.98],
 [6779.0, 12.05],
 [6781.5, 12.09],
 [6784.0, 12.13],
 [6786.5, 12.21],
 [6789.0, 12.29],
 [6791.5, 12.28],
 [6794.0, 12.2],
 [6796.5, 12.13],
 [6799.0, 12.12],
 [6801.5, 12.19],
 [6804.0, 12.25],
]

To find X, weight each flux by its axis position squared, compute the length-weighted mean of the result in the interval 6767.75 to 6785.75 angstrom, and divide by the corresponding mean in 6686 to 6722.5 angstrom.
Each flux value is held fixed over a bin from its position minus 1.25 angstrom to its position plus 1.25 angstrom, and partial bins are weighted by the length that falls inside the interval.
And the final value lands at 1.0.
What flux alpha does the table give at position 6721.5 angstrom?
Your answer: 12.01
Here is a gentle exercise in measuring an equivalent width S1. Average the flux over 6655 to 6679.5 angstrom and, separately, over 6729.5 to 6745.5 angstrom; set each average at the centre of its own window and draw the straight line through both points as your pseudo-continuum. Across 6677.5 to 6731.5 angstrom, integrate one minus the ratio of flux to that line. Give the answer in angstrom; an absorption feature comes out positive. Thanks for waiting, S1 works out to 0.73 angstrom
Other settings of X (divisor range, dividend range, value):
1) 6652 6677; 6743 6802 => 1.01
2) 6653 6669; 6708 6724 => 0.97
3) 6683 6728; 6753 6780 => 1.02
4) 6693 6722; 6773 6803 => 1.05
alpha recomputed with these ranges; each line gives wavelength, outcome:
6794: 12.2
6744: 11.73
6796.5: 12.13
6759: 12.02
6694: 11.91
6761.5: 12.14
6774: 11.94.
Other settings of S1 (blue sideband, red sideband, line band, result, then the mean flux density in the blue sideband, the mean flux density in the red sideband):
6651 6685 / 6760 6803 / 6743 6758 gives 0.4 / 12.3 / 12.1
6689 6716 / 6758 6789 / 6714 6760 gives 0.0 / 11.9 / 12.1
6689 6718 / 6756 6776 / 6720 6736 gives -0.4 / 11.9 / 12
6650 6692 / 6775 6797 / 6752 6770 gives 0.2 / 12.3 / 12.1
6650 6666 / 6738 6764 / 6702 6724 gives 0.4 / 12.4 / 11.9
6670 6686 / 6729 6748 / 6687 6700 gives 0.2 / 12.2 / 12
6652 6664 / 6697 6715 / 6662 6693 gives -0.1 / 12.4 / 11.9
